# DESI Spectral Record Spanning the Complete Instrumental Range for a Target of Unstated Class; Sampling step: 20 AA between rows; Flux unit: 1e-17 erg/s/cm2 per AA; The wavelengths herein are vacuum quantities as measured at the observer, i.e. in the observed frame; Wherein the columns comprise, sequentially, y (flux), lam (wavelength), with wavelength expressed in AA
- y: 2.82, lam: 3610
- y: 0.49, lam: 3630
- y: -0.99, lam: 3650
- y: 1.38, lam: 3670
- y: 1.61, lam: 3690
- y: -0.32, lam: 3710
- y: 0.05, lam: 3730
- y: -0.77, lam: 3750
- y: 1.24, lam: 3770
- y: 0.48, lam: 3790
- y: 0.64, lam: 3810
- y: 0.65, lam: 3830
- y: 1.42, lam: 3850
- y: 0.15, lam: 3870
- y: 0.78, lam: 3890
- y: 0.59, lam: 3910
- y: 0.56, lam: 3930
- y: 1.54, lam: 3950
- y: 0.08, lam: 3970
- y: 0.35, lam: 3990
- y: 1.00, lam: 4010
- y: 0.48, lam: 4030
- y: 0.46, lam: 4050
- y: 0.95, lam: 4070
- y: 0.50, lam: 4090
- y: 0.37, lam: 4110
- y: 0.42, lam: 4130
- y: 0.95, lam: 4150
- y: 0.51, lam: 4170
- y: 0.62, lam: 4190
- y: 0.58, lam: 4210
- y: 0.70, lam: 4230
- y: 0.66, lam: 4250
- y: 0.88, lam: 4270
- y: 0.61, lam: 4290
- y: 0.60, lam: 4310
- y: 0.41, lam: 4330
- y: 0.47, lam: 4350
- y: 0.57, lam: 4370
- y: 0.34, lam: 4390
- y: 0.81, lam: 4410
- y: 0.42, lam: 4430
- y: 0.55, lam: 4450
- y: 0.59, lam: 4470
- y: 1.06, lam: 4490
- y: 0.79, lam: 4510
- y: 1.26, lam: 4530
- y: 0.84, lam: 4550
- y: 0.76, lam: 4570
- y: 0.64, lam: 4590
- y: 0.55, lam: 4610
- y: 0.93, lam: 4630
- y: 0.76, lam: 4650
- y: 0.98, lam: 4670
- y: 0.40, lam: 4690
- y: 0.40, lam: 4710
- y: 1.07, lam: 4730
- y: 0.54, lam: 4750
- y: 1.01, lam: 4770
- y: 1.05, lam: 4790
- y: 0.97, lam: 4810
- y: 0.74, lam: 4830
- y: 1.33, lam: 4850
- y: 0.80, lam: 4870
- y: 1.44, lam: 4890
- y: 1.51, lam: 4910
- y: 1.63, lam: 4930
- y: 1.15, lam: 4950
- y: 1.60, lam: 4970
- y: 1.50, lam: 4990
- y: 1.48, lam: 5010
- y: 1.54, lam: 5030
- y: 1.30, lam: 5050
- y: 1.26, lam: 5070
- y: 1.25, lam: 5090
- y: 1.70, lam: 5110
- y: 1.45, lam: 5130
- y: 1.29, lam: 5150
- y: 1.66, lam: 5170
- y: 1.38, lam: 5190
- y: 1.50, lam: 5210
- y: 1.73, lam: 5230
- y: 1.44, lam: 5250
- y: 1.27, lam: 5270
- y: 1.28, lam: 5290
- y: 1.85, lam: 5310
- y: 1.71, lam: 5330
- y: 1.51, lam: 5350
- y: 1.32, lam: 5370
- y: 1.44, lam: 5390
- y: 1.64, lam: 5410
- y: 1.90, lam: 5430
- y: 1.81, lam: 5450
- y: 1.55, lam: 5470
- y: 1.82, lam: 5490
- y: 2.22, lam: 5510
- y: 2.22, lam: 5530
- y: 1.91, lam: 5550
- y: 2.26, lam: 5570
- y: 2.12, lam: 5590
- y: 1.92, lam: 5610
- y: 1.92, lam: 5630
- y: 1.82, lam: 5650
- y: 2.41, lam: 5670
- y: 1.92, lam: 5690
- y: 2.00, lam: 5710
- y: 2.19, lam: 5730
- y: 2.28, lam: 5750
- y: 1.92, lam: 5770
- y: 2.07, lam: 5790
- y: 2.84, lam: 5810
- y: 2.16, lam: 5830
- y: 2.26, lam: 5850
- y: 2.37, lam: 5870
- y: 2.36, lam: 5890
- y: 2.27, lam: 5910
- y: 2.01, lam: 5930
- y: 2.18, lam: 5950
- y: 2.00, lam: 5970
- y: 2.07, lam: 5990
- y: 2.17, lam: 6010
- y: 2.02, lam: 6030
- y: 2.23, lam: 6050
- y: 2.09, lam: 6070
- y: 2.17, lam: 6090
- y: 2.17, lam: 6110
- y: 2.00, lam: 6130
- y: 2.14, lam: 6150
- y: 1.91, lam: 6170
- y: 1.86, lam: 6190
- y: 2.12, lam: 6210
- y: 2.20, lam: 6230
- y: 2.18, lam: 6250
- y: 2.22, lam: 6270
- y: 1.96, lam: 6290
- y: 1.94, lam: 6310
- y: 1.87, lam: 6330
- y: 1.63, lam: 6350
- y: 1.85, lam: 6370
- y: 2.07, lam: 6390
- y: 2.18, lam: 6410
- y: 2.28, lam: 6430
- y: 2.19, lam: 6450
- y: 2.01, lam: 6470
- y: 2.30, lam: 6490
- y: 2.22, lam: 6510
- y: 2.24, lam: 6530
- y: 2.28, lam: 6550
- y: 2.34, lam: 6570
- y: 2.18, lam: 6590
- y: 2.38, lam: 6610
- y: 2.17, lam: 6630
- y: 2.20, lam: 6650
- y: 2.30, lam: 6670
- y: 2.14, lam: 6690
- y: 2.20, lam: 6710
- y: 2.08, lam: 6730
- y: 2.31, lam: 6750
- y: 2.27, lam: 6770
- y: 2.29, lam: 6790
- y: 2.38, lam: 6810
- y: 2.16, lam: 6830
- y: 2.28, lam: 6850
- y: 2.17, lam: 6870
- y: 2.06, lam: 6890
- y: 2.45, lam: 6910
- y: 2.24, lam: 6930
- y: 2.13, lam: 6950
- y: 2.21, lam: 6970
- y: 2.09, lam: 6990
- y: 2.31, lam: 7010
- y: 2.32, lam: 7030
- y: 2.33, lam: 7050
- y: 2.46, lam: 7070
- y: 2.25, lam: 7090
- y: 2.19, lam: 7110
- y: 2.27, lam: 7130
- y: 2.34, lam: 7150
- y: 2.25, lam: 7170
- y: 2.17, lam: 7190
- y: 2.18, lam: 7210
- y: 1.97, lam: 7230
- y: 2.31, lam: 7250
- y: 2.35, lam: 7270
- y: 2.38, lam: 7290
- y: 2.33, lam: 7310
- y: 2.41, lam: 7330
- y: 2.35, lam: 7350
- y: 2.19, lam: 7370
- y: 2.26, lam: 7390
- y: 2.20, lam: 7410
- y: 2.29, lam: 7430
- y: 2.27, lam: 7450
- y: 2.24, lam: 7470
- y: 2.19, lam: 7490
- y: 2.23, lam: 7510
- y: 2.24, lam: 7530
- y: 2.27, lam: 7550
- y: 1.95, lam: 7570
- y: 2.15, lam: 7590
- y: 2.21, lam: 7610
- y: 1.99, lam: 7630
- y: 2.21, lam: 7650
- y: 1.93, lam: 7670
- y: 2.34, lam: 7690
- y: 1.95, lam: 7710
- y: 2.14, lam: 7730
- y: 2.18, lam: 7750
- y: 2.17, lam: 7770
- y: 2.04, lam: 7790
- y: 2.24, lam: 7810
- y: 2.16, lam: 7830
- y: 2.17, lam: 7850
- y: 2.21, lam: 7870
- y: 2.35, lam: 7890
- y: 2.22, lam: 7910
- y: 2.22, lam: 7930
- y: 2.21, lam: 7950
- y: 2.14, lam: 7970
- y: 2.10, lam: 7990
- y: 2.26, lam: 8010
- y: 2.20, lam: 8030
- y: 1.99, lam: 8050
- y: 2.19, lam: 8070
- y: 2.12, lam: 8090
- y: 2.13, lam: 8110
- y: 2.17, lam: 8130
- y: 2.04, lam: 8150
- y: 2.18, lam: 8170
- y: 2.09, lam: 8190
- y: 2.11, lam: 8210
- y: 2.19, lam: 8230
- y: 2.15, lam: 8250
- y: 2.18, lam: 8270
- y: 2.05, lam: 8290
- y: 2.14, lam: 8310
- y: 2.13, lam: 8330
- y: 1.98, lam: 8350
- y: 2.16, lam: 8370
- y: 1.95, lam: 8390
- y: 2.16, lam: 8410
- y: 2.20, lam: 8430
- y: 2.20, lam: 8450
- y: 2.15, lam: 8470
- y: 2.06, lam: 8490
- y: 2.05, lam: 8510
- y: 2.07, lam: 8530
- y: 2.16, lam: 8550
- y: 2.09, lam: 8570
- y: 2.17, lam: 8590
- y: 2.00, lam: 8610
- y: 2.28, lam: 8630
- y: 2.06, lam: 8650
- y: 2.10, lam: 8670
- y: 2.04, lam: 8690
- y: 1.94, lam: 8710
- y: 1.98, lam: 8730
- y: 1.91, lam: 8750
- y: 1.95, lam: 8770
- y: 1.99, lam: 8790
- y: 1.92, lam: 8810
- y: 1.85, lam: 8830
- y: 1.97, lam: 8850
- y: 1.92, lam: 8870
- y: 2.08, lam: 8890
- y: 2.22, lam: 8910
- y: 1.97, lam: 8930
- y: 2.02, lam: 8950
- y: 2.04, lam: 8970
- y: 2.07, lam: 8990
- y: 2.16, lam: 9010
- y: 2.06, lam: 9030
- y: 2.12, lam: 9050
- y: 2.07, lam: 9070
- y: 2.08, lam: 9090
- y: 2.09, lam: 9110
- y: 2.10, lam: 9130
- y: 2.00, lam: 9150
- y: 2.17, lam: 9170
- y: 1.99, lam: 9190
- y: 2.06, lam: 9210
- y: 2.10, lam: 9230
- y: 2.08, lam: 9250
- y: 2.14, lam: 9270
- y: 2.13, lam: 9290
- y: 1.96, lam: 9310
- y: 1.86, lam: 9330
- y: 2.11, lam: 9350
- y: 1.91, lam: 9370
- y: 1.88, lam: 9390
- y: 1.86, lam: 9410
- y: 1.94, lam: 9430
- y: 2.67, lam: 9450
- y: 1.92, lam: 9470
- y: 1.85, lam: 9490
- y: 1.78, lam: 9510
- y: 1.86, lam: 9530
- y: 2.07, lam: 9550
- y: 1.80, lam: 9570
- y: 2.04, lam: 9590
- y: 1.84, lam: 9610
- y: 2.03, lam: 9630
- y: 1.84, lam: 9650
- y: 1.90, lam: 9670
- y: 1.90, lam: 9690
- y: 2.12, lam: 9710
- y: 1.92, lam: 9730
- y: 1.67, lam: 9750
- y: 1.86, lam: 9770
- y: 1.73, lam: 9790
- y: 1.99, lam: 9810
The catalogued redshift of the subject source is 0.226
